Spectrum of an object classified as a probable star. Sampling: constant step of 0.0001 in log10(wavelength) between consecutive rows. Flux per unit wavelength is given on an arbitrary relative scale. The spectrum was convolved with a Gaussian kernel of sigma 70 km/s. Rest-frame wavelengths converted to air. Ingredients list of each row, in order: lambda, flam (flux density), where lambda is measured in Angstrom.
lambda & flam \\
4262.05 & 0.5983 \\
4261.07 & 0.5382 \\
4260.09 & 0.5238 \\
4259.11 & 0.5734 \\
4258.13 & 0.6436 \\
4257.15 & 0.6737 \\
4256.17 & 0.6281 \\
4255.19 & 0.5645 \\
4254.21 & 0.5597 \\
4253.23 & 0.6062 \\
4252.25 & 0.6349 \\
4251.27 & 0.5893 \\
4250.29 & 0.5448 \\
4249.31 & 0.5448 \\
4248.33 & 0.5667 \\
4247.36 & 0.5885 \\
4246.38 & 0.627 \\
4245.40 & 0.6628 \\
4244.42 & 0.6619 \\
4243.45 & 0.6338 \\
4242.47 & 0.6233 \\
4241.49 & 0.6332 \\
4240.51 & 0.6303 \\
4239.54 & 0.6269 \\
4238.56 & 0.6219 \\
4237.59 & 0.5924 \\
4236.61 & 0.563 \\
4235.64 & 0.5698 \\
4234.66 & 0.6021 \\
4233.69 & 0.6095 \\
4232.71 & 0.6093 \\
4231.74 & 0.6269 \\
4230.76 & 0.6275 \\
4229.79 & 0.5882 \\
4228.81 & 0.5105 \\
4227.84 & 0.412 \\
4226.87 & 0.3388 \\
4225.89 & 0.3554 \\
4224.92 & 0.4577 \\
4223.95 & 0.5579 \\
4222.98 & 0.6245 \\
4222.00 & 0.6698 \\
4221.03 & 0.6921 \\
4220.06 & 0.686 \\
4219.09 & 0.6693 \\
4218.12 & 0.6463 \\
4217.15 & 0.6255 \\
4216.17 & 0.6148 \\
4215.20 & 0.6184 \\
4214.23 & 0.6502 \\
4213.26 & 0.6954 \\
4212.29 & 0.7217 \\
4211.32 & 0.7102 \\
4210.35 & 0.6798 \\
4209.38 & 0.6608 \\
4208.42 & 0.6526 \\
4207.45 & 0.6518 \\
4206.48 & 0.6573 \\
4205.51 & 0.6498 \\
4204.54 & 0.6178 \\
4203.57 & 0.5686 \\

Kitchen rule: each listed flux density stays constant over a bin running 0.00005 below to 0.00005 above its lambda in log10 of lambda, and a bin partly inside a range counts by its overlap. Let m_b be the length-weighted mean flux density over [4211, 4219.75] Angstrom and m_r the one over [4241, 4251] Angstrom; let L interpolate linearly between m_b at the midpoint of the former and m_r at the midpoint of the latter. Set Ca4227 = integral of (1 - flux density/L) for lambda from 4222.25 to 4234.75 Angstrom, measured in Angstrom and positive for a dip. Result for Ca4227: 2.1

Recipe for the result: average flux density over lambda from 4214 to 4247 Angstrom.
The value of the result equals 0.595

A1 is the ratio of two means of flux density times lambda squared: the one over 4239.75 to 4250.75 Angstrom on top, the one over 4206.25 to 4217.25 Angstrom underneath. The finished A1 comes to 0.9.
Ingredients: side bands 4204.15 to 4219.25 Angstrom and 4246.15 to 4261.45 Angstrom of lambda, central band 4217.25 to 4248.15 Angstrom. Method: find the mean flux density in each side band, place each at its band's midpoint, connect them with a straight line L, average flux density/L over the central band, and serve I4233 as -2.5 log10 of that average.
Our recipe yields 0.05 mag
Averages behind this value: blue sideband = 0.657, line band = 0.591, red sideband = 0.588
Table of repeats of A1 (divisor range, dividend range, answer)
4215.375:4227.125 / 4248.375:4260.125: 1.03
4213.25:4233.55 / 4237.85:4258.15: 1.06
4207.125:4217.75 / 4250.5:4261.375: 0.92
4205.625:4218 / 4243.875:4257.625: 0.93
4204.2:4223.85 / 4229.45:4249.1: 0.94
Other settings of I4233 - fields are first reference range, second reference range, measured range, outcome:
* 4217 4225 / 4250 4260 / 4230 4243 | 0.02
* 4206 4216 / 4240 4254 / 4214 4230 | 0.15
